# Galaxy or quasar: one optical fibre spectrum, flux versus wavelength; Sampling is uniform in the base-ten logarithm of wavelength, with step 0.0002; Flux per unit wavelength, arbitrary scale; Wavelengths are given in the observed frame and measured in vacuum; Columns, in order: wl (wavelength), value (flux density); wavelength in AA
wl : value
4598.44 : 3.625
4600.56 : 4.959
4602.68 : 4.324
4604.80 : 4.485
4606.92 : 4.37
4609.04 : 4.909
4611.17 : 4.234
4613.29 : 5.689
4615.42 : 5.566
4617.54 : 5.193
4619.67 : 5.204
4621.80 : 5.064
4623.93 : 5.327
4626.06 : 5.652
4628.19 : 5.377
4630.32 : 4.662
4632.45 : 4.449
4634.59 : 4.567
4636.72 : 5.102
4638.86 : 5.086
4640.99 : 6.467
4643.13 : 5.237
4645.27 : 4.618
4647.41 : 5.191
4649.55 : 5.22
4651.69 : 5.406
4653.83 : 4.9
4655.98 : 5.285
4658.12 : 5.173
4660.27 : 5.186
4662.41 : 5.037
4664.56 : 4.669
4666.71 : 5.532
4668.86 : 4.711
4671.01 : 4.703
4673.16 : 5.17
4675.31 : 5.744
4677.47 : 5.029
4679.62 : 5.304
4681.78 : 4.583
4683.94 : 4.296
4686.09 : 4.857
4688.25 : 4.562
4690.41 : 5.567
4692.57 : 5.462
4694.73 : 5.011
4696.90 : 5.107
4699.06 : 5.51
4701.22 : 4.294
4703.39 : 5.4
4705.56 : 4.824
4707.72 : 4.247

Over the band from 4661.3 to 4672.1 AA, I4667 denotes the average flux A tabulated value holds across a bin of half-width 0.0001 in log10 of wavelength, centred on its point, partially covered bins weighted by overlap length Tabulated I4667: 4.93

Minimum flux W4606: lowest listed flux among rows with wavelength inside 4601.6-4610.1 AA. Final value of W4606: 4.324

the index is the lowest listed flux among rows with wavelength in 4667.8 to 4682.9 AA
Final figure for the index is 4.583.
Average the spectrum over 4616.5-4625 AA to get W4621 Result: 5.19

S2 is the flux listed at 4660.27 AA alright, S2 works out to 5.186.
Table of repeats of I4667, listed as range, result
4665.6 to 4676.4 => 5.17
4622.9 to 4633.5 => 5.1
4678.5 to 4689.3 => 4.72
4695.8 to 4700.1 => 5.3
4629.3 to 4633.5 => 4.56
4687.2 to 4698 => 5.14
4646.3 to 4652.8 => 5.27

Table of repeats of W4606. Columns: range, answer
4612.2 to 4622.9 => 5.064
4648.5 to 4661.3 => 4.9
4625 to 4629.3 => 5.377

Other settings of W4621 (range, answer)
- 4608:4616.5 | 5.1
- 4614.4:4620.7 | 5.32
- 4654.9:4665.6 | 5.07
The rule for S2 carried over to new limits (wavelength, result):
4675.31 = 5.744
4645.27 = 4.618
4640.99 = 6.467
